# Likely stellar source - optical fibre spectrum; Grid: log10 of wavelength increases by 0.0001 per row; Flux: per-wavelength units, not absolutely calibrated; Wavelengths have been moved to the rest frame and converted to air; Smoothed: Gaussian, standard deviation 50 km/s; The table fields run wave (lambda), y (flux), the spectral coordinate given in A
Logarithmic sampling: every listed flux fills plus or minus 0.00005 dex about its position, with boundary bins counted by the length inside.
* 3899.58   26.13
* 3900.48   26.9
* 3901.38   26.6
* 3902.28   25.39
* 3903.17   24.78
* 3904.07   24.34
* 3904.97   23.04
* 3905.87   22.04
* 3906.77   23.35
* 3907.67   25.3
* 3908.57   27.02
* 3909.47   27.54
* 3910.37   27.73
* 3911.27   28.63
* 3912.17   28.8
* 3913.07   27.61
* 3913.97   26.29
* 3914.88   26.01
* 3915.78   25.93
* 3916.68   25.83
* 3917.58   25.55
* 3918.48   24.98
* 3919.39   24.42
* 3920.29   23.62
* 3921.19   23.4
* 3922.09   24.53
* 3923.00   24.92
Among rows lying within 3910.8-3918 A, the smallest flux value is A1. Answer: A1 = 25.55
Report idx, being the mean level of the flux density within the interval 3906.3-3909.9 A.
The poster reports 25.8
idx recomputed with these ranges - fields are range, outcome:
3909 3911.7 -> 28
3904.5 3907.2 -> 22.8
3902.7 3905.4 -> 24.1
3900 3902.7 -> 26.3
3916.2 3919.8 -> 25.2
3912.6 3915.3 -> 26.6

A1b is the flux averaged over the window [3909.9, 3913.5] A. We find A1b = 28.2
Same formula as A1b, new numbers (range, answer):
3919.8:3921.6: 23.6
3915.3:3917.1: 25.9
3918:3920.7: 24.3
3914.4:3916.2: 25.9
